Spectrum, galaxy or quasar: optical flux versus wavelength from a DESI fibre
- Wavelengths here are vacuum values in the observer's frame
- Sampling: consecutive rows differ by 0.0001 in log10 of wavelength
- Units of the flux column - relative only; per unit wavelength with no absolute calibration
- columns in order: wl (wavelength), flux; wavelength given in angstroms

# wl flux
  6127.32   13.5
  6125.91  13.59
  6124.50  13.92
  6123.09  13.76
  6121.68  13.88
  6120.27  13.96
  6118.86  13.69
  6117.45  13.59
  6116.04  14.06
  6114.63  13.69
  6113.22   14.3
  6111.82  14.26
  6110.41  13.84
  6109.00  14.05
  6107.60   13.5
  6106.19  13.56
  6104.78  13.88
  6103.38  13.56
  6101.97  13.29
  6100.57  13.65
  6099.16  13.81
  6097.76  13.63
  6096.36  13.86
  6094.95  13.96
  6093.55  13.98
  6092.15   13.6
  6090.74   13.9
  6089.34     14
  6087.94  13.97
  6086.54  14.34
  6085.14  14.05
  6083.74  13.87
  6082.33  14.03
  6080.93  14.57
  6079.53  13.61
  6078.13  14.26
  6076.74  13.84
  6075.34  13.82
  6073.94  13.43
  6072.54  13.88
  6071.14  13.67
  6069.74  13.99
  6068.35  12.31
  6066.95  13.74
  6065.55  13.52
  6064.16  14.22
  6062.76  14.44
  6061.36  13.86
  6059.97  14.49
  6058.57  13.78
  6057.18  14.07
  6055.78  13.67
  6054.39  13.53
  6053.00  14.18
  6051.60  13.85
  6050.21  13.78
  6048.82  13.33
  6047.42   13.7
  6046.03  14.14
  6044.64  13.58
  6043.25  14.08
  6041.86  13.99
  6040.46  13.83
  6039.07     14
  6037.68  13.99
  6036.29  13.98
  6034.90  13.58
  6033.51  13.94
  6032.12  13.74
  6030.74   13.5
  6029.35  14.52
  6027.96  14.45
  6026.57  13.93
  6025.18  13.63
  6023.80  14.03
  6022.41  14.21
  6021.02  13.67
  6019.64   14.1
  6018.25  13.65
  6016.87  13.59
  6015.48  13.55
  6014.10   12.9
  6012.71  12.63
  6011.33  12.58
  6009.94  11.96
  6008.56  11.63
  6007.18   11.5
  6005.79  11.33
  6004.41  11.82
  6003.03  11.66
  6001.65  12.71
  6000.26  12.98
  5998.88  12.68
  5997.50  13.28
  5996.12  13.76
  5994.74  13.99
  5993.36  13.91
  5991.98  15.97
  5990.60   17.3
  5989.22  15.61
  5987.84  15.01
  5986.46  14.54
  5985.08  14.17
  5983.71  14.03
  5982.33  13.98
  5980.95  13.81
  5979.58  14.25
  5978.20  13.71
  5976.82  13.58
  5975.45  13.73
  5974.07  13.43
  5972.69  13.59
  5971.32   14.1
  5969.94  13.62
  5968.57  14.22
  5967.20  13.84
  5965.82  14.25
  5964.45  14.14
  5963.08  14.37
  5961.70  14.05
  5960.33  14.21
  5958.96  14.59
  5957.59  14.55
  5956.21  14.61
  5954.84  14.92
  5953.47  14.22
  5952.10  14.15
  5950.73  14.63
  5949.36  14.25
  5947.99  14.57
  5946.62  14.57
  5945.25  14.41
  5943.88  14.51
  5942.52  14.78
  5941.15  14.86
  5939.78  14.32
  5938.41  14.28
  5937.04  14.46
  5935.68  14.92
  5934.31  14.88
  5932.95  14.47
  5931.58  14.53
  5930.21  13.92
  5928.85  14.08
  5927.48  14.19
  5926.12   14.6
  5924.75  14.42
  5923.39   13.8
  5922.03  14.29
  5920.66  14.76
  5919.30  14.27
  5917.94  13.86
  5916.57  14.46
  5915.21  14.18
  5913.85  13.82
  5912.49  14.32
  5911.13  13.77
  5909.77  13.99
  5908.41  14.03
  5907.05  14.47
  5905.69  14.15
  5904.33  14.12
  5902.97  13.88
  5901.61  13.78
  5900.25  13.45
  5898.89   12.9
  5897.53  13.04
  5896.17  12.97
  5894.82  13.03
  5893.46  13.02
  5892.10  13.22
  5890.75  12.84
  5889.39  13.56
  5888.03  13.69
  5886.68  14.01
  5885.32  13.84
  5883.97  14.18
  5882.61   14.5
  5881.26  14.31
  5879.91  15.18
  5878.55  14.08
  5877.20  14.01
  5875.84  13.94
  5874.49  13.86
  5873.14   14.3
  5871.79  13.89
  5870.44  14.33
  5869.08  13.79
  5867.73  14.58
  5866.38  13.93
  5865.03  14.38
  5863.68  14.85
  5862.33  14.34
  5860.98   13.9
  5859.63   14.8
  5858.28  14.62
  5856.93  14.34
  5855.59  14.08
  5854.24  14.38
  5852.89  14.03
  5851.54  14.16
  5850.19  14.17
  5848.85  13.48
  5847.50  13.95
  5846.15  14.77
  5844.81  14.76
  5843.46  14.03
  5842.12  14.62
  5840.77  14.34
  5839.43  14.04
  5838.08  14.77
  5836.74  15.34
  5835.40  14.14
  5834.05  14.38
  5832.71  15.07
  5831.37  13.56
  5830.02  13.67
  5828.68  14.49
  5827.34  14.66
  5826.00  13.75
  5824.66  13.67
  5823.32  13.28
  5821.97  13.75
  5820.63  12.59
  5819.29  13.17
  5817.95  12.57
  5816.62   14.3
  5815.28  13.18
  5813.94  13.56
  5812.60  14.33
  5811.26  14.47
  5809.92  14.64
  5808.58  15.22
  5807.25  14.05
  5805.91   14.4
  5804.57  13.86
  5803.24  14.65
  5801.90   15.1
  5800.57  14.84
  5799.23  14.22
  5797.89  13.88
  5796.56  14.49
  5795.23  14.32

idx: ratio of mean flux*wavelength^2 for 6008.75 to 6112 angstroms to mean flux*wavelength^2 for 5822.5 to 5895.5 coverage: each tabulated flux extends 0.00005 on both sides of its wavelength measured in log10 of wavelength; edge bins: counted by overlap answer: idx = 1.04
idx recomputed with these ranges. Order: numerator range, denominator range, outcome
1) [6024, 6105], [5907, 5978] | 1.01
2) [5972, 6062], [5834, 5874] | 1.01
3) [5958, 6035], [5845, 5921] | 1.02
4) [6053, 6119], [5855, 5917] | 1.06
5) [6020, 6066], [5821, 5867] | 1.05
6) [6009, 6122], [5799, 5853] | 1.06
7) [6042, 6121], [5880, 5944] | 1.04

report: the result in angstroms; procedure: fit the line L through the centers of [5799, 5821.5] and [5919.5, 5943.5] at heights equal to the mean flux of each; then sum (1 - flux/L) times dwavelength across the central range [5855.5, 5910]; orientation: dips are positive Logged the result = 1.3 angstroms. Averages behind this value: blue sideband 14.1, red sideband 14.4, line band 14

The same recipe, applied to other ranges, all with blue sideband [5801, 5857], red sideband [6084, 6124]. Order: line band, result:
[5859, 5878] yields -0.1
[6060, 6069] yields 0.1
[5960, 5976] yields 0.0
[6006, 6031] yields 1.2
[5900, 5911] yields 0.1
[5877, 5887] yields -0.1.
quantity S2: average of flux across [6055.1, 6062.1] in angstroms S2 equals 14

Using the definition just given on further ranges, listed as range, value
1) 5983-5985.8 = 14.1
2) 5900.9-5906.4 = 14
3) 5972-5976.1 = 13.6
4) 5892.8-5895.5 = 13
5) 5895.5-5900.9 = 13.1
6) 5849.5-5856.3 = 14.2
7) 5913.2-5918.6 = 14.1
